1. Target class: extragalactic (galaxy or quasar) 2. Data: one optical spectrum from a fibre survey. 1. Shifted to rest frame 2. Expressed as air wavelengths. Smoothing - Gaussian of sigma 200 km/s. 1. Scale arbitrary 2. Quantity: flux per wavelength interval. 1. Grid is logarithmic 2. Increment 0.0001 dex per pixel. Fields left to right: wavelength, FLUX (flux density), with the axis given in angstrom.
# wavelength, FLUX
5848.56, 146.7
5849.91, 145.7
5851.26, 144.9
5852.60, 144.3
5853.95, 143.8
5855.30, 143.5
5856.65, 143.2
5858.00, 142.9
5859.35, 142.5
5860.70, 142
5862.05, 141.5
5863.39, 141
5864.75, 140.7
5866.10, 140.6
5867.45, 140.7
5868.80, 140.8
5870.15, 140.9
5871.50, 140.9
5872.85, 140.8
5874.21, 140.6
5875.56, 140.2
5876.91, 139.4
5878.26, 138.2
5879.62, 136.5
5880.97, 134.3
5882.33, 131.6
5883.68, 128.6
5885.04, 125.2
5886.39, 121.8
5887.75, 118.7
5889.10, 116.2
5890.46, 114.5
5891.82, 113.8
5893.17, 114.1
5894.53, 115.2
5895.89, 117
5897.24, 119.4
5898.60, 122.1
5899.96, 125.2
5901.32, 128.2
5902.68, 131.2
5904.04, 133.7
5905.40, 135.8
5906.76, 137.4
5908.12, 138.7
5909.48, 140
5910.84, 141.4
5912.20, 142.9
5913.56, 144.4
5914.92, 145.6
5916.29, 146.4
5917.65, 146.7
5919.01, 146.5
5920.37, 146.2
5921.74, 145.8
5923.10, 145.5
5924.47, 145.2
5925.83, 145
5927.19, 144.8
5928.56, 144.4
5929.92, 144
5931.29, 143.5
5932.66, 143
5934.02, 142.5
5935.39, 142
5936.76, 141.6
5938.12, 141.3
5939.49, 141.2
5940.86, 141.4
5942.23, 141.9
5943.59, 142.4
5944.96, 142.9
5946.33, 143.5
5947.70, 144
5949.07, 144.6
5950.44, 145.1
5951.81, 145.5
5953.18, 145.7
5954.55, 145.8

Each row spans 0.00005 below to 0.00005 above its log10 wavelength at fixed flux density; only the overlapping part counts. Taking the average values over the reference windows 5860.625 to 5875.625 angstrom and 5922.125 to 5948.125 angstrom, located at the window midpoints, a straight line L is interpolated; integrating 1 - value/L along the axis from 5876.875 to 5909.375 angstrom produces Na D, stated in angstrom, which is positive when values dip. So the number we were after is 3.5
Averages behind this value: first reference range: 141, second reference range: 143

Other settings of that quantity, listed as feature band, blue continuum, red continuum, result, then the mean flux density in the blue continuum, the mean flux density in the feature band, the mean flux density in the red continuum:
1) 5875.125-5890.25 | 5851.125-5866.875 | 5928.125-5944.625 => 1.4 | 142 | 129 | 142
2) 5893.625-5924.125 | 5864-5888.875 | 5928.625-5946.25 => 0.7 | 135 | 136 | 142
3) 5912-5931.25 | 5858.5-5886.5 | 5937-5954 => -0.5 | 138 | 145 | 143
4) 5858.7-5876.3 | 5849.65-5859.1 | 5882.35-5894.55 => -0.9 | 144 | 141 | 120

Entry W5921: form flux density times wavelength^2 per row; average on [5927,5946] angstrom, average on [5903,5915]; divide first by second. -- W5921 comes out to 1.03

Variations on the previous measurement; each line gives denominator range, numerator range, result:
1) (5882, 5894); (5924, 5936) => 1.21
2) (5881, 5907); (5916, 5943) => 1.18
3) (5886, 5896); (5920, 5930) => 1.26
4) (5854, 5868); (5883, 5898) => 0.84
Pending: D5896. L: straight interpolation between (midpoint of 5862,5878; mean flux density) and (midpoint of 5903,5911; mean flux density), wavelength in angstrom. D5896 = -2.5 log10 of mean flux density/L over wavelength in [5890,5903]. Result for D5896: 0.15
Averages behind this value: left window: 141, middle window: 120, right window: 137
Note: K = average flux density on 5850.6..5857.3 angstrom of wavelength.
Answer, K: 144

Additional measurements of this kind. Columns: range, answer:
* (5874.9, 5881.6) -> 138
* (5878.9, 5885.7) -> 131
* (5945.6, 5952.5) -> 145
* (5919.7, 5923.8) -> 146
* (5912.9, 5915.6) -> 145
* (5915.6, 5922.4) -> 146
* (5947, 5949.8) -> 144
